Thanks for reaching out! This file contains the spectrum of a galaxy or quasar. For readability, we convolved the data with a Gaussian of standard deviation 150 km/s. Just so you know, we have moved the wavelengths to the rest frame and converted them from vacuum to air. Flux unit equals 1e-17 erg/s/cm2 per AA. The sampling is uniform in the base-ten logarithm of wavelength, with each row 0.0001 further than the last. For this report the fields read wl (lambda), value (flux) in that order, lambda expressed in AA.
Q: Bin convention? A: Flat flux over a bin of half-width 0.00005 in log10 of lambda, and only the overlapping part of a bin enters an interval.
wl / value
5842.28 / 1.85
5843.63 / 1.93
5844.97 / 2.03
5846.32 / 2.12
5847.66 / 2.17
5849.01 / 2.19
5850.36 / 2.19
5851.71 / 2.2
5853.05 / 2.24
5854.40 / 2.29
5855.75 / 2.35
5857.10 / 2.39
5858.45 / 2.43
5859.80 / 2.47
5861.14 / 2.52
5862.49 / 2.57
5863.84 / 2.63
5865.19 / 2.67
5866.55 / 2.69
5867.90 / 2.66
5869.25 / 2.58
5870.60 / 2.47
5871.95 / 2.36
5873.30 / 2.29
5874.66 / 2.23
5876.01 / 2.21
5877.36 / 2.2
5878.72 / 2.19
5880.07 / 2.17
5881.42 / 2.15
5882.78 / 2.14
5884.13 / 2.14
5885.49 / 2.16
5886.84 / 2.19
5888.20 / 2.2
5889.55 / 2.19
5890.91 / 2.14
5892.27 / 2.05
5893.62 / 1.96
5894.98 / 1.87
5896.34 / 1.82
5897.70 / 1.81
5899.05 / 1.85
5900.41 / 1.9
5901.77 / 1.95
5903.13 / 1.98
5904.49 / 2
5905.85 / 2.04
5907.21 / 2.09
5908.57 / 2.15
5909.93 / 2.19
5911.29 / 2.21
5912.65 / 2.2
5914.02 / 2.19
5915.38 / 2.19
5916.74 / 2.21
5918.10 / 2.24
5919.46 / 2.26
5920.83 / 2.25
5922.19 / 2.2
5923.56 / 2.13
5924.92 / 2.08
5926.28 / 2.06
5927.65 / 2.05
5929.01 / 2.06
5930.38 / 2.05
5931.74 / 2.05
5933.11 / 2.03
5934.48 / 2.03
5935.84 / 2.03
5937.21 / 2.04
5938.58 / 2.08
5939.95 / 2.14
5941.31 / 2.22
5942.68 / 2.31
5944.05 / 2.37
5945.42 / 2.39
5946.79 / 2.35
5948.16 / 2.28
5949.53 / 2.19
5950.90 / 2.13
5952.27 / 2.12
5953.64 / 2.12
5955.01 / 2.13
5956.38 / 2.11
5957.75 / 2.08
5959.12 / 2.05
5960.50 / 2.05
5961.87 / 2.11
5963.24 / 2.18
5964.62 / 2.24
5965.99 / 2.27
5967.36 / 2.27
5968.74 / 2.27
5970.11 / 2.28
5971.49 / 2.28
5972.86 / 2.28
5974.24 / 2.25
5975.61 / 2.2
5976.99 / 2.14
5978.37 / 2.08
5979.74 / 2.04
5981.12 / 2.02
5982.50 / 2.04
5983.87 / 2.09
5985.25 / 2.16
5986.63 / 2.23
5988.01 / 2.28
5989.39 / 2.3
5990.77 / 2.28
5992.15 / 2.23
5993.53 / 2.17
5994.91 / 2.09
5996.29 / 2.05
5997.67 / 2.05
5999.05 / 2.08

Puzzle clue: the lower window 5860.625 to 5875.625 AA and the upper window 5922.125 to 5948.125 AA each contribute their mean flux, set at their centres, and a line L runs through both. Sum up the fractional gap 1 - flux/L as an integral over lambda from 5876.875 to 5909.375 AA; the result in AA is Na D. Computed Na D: 4.3 AA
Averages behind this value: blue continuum 2.51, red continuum 2.14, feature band 2.06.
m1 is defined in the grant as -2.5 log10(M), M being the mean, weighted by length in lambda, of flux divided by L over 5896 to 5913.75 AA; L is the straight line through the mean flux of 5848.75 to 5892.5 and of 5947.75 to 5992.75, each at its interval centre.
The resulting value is 0.13 mag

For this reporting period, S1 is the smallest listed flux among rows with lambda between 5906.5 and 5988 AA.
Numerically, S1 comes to 2.02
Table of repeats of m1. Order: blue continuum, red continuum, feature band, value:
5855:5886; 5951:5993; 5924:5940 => 0.099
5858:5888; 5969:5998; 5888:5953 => 0.084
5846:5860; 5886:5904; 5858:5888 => -0.107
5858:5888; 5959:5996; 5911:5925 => 0.042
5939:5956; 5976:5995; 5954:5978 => 0.003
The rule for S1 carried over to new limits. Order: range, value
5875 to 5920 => 1.81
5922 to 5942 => 2.03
